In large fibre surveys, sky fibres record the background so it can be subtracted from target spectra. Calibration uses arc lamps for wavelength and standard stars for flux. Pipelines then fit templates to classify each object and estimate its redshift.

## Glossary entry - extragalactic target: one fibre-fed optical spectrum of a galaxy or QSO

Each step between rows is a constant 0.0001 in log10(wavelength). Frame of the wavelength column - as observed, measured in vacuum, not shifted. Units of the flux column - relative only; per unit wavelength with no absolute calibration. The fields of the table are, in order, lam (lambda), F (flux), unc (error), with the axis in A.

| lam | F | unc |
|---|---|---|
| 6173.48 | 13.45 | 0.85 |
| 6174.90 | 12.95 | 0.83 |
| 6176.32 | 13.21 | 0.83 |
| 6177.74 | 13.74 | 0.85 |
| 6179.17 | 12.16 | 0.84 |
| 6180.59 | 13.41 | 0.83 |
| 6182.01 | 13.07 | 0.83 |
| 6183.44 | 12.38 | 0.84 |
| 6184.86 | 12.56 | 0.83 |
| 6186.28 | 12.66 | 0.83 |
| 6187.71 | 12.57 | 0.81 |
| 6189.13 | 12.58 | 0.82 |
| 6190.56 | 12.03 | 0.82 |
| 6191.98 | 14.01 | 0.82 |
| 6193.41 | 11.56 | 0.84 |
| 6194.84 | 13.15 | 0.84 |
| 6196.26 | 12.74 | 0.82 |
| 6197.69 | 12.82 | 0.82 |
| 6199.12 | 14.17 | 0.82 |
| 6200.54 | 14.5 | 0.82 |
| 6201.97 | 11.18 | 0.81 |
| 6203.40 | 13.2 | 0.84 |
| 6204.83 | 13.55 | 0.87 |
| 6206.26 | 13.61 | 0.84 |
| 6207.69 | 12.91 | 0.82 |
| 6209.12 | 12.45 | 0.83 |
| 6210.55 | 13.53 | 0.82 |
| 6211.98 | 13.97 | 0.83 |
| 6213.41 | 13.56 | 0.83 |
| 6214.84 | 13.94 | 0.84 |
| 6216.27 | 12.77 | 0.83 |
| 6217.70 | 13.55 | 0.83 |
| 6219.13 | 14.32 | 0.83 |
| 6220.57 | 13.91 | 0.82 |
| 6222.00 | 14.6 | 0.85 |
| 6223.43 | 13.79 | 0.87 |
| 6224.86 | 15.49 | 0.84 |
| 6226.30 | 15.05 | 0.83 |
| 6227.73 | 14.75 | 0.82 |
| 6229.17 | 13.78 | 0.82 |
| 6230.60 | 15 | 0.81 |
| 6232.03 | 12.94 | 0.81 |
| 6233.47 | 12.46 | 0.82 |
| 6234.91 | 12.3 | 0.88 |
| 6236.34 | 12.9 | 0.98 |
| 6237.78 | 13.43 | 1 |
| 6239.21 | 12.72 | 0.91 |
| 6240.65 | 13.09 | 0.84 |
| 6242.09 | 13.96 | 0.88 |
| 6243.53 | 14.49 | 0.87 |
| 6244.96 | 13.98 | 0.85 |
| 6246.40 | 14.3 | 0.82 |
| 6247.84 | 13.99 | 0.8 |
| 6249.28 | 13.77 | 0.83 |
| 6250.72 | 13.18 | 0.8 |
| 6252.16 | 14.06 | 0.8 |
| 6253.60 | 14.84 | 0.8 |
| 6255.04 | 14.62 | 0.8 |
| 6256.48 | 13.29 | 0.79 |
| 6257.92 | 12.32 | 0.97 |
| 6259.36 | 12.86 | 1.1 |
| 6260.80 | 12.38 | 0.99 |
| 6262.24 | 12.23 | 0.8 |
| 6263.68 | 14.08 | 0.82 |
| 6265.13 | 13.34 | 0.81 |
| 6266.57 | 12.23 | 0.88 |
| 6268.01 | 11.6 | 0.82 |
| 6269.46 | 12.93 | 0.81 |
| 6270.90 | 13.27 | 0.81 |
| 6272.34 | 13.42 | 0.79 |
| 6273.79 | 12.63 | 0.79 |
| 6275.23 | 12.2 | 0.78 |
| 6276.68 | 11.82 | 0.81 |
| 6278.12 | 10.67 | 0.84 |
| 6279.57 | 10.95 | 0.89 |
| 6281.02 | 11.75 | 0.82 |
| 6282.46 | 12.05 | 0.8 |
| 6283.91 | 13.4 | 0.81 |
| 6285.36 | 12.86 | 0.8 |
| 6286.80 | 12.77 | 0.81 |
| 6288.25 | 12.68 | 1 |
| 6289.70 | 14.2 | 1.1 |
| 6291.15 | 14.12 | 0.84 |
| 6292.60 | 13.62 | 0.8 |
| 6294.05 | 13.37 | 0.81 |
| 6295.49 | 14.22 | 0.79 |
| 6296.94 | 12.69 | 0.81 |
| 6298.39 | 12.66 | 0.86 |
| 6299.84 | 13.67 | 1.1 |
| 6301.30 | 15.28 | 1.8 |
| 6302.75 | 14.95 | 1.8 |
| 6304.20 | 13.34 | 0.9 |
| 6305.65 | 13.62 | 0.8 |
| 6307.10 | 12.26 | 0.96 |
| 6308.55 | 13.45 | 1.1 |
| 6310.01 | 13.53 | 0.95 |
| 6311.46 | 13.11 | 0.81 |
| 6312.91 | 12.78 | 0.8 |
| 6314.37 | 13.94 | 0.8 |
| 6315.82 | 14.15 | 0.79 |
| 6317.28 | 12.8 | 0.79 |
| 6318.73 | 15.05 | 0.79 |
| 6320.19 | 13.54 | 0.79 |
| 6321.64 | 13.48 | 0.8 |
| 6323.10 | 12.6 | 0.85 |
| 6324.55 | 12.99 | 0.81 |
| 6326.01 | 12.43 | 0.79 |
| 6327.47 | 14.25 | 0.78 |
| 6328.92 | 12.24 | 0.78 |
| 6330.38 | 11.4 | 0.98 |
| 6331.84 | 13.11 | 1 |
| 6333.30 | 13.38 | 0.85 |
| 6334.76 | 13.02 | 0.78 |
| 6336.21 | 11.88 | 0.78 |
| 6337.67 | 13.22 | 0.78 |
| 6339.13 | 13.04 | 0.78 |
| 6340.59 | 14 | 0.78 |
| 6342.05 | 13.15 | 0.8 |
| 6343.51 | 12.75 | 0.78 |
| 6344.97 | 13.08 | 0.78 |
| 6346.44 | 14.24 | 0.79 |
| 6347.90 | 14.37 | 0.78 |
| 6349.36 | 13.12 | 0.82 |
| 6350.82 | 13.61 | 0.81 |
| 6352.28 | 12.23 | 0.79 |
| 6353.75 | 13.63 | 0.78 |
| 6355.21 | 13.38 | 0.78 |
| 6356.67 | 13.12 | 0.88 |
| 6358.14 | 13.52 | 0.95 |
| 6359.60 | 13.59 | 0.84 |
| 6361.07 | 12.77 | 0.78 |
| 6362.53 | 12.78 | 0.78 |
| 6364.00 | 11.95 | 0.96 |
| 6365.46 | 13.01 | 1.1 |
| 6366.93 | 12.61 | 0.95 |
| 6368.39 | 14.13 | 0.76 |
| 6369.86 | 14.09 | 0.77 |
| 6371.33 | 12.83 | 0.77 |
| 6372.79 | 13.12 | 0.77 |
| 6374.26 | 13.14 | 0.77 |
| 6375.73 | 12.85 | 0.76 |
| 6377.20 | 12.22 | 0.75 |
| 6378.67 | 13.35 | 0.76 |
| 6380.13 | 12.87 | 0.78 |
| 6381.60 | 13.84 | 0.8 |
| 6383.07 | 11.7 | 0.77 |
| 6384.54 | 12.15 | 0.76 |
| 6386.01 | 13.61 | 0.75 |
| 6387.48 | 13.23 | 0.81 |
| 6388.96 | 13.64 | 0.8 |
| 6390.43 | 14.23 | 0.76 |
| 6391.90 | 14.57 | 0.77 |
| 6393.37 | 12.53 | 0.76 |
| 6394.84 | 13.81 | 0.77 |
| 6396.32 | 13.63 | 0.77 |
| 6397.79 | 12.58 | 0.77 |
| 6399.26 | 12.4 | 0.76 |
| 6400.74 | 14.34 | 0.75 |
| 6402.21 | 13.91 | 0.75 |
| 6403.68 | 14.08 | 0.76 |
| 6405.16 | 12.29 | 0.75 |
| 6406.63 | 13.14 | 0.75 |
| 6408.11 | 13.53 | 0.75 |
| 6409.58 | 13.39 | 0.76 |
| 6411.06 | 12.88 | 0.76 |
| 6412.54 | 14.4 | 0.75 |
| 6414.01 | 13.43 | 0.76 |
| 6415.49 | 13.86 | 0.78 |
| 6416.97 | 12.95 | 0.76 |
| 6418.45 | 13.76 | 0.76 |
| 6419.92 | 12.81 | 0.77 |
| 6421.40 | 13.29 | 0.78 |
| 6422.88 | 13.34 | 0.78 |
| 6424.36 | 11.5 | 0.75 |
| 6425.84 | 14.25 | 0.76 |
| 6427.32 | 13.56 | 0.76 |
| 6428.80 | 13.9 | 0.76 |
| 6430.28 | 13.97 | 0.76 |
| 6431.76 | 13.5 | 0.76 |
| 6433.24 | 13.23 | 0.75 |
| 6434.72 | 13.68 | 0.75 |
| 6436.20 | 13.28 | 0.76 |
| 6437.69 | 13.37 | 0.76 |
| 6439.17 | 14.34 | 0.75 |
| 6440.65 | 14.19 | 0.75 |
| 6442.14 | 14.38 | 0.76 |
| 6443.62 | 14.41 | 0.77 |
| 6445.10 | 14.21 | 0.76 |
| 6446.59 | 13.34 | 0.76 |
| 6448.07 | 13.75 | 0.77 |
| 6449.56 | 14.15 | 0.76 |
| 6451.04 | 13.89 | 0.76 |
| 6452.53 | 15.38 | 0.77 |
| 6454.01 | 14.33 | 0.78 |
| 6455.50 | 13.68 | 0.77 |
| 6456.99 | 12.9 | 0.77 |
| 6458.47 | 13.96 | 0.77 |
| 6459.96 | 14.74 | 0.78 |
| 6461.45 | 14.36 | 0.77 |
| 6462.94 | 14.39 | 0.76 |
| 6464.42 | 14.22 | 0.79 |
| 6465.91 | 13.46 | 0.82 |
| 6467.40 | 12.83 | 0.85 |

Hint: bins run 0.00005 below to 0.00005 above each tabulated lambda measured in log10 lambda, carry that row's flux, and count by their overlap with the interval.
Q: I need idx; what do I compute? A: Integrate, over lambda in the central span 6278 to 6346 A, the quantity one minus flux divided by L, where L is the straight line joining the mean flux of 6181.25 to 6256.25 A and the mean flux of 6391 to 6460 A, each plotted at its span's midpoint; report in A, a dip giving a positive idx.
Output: 1.9 A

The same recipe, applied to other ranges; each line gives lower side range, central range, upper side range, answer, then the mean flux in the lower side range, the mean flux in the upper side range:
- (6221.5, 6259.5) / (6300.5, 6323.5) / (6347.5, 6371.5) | -0.3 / 13.8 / 13.2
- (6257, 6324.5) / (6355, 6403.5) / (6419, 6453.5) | 1.0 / 13.1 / 13.7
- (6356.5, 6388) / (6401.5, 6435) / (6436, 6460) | 0.5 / 13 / 14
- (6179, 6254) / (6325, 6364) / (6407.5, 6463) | 1.5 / 13.4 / 13.7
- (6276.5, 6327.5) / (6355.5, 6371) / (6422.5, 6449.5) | 0.3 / 13.2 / 13.7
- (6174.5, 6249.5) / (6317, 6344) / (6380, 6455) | 0.8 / 13.4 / 13.6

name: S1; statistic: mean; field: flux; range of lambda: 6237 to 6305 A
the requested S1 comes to 13.2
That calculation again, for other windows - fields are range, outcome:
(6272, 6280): 11.9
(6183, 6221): 13.1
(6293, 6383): 13.2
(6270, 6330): 13.1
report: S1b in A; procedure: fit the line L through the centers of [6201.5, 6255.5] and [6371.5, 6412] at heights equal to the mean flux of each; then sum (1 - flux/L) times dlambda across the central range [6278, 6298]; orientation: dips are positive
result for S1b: 1.0 A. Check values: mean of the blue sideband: 13.7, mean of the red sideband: 13.2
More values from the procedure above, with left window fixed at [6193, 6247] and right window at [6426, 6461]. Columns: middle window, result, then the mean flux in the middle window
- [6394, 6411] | 0.63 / 13.3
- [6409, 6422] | 0.43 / 13.4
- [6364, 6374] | 0.44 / 13.2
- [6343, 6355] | 0.33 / 13.4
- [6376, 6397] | 0.91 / 13.2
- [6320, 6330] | 0.54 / 13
